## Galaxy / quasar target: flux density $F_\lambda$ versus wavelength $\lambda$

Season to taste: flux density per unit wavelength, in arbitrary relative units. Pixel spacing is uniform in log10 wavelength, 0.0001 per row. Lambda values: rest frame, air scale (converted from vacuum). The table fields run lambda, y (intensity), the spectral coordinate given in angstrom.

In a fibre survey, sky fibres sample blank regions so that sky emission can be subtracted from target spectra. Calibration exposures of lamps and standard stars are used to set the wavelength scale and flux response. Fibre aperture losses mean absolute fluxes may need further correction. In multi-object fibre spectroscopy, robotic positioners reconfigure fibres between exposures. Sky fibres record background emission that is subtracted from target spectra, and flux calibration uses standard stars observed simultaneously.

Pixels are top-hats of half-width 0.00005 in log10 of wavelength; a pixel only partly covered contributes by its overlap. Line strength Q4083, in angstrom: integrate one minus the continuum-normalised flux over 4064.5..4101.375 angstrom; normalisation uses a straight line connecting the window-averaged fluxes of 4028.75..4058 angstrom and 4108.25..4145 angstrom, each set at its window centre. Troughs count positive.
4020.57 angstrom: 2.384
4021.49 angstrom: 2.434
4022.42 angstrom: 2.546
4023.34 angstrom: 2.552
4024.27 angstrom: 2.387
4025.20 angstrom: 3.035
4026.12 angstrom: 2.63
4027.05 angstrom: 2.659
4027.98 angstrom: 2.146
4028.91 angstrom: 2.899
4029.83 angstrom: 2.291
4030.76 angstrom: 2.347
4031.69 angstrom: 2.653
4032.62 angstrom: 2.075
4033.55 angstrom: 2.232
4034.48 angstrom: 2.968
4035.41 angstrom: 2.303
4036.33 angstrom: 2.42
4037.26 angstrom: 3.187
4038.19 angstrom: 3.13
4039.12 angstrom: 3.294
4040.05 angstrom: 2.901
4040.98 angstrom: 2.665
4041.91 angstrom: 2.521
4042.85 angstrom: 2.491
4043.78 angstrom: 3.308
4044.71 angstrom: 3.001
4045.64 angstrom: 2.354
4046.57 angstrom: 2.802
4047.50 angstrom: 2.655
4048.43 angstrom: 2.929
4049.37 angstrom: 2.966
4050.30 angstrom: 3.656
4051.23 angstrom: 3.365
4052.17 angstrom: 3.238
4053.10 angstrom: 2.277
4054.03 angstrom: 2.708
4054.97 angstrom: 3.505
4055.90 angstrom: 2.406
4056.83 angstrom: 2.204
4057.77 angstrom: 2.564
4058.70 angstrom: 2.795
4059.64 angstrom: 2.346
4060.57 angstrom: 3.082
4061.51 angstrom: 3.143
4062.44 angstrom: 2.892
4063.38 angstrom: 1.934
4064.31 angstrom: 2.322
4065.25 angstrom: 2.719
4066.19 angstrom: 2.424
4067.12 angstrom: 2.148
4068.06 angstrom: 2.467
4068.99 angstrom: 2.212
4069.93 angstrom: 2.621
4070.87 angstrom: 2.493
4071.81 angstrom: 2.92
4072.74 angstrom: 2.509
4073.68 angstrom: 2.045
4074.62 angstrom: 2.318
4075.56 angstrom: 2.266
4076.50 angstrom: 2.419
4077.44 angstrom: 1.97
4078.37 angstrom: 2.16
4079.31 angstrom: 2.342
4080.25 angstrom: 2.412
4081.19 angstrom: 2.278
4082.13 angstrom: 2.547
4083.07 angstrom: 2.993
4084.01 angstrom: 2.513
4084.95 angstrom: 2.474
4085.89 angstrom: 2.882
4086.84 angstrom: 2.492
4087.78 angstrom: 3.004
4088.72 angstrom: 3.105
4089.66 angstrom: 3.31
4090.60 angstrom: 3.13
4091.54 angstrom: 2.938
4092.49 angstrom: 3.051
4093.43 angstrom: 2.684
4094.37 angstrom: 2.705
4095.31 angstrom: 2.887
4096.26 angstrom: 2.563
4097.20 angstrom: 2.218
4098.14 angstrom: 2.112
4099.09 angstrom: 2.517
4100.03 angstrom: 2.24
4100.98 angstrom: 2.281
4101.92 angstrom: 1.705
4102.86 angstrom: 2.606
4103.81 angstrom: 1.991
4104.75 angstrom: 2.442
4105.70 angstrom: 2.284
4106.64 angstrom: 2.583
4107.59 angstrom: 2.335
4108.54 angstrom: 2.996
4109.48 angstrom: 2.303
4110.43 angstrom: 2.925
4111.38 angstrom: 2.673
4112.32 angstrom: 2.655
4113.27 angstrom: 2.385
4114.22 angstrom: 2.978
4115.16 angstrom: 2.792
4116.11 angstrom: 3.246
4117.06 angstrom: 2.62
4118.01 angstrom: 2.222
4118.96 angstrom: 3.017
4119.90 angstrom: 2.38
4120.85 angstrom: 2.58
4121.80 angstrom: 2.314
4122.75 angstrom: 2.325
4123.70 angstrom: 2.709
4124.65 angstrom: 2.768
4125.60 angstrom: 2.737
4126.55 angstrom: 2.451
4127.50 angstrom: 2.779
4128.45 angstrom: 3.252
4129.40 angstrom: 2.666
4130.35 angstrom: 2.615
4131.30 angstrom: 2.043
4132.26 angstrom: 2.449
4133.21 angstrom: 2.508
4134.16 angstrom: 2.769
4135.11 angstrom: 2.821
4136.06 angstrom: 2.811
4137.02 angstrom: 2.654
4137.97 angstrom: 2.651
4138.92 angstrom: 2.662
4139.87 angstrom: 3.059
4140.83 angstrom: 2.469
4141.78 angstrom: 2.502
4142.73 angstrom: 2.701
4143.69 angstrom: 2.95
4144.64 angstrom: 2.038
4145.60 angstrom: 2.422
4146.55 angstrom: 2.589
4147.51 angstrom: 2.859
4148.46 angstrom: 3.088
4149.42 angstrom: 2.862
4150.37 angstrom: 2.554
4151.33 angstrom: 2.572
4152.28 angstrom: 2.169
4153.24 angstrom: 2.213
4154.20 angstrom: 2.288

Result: 2.21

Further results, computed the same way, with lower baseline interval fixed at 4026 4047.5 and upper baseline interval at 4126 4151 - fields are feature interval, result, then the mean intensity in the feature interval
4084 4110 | 0.76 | 2.59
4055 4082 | 2.05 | 2.46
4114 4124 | 0.07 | 2.64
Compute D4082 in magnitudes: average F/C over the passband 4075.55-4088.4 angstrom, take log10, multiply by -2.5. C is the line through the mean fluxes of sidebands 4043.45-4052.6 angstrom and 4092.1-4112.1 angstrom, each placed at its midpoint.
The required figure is 0.076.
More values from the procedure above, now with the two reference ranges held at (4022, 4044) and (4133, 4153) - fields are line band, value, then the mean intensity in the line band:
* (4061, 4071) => 0.07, 2.49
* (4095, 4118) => 0.06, 2.51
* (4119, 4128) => 0.03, 2.59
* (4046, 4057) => -0.10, 2.91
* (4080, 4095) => -0.06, 2.79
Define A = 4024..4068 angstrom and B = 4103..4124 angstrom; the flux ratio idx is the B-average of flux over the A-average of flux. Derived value 0.95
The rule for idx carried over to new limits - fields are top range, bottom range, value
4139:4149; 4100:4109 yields 1.14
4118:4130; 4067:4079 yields 1.12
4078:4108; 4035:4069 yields 0.93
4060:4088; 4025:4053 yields 0.90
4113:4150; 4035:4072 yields 0.97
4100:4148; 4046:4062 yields 0.91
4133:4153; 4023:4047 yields 0.99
